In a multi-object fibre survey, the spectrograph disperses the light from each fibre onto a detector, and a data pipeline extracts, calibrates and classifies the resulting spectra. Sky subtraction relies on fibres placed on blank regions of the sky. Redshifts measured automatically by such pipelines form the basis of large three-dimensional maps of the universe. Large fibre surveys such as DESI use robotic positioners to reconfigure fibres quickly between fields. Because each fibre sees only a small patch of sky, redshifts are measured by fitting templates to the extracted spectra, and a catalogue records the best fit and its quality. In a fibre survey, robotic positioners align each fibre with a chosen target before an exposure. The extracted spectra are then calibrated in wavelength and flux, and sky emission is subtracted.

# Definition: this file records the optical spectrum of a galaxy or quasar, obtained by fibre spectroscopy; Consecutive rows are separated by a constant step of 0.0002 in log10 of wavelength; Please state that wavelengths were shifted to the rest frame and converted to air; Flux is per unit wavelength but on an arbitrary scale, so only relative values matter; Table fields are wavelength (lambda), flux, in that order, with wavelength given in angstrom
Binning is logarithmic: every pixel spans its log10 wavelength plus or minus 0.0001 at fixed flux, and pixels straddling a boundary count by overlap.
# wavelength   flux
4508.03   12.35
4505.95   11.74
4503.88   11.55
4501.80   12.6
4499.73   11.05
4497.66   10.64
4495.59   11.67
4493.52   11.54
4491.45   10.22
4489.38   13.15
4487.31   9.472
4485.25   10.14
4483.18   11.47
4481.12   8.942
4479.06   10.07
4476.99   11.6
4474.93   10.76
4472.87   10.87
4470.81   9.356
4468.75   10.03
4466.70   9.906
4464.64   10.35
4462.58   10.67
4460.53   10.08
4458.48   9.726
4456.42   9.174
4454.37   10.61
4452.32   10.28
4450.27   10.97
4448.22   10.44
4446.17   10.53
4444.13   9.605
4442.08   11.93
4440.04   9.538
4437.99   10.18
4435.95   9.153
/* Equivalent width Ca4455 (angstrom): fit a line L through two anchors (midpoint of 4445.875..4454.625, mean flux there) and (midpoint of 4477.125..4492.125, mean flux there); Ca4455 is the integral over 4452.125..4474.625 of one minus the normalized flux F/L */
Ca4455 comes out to 0.96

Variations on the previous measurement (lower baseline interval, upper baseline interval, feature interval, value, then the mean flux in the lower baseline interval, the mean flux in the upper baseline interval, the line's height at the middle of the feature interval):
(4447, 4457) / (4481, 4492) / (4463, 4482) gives 0.6 angstrom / 10.3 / 10.7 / 10.6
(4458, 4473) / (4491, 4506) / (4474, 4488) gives 0.4 angstrom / 10.1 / 11.4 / 10.7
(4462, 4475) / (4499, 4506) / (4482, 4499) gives 0.3 angstrom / 10.2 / 11.8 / 11.2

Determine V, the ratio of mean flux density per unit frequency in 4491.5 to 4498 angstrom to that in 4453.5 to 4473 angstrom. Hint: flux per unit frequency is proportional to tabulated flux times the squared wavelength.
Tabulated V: 1.13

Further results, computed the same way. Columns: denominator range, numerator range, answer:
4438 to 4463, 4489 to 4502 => 1.13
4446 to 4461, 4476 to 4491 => 1.06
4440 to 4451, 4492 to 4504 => 1.11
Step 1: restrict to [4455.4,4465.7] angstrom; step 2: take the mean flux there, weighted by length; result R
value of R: 9.99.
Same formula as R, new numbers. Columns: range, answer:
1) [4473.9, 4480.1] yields 10.8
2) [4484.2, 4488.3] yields 9.82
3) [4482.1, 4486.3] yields 10.8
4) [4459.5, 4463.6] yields 10.4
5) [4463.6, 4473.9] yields 10.1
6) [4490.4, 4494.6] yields 10.9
